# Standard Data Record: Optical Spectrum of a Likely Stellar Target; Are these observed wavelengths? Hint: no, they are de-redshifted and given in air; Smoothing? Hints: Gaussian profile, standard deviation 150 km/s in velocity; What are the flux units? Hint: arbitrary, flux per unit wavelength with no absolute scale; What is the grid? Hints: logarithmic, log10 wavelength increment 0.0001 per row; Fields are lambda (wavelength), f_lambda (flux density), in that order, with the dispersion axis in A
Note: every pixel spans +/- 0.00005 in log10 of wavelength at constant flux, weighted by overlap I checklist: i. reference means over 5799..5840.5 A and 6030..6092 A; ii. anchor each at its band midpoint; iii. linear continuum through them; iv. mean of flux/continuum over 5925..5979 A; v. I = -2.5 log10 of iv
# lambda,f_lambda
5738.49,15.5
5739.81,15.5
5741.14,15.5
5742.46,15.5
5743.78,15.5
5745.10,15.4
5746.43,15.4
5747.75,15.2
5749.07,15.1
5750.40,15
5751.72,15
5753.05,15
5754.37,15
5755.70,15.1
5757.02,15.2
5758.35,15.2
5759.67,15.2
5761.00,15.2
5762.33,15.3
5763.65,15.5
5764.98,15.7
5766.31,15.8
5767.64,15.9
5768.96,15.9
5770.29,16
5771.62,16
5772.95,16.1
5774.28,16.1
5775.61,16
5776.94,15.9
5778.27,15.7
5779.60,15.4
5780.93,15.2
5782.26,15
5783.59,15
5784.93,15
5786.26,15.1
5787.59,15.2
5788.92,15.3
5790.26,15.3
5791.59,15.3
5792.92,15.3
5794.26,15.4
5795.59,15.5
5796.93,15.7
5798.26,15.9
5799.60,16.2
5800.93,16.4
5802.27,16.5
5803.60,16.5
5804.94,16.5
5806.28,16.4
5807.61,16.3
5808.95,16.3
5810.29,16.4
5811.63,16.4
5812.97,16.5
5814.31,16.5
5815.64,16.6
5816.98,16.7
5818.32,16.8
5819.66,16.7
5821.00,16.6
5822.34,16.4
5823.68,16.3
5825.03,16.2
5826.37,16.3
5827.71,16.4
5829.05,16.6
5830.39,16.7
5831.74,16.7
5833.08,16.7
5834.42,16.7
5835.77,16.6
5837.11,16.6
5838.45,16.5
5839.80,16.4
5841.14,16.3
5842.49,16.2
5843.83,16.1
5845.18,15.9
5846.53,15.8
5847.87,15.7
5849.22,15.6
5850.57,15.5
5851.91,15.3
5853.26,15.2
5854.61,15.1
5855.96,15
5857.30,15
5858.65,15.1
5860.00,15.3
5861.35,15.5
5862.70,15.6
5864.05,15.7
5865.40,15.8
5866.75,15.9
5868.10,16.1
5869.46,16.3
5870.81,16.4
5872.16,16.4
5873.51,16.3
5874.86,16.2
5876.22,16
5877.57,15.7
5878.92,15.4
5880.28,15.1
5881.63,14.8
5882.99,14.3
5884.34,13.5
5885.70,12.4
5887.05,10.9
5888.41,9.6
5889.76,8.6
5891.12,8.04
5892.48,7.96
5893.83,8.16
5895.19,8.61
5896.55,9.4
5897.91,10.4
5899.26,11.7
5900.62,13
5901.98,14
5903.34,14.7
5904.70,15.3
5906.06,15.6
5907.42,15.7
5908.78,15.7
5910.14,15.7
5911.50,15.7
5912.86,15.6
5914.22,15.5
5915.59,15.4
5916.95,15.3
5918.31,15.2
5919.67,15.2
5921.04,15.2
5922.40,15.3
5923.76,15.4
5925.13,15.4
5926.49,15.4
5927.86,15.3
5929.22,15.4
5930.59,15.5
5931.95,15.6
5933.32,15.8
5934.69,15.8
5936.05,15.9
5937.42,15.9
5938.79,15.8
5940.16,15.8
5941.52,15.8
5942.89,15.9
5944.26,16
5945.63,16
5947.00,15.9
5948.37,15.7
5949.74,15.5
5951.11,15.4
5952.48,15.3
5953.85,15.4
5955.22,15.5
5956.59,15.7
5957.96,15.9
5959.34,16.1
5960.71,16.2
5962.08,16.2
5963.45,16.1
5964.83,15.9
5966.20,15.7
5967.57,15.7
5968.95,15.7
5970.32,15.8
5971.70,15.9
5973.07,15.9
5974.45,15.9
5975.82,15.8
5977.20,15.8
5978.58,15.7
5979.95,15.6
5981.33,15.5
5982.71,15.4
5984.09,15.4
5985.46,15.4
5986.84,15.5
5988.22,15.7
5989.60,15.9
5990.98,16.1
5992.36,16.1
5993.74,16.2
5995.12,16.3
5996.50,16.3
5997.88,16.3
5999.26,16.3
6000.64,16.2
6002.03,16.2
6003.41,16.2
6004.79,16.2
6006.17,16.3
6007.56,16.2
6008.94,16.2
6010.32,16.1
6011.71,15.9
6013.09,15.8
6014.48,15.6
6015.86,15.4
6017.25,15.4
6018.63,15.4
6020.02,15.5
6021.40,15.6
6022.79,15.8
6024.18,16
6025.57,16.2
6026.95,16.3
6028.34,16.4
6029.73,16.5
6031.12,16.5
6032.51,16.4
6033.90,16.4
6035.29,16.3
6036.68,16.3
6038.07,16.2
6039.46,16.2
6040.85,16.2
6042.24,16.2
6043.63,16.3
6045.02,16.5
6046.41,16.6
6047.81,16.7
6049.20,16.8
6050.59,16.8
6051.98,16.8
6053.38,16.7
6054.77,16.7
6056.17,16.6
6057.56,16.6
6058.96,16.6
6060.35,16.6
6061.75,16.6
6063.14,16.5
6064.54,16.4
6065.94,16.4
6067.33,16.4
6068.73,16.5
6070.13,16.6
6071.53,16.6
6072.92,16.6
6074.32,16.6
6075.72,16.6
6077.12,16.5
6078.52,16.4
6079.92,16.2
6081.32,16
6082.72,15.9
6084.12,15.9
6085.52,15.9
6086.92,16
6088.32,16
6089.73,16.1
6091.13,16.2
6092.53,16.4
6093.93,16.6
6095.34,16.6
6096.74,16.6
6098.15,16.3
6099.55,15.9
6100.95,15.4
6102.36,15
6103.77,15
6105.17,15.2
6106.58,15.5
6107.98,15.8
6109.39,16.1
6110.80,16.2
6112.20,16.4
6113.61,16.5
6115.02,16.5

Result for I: 0.05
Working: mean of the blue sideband 16.5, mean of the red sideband 16.4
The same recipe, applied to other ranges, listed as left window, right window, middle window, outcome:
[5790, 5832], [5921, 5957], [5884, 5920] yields 0.227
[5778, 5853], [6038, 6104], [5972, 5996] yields 0.031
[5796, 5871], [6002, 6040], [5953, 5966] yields 0.014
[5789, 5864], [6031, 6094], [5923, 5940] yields 0.042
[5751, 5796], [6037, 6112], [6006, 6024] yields 0.023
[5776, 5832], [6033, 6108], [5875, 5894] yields 0.284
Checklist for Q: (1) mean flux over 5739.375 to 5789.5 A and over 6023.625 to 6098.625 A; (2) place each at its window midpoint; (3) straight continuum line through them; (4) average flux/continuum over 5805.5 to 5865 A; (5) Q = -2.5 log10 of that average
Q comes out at -0.031 mag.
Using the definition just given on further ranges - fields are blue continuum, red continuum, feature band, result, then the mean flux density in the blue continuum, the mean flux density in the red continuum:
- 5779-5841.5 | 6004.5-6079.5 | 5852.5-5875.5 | 0.031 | 16.1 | 16.3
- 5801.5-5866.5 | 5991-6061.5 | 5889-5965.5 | 0.111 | 16.1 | 16.2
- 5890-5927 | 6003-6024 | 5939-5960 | -0.091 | 13.6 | 15.8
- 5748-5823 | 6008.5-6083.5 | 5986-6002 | 0.008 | 15.8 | 16.3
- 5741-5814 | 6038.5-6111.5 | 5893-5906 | 0.320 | 15.6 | 16.3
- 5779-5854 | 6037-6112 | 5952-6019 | 0.022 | 16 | 16.3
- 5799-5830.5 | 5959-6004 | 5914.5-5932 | 0.052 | 16.5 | 15.9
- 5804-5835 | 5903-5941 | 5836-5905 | 0.128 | 16.5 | 15.5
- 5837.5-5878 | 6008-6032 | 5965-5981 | 0.008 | 15.8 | 15.9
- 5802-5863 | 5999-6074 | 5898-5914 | 0.109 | 16.2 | 16.3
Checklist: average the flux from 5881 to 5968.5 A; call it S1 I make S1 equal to 14.5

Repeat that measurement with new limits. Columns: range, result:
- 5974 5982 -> 15.7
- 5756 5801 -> 15.5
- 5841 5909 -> 14.2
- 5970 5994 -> 15.7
